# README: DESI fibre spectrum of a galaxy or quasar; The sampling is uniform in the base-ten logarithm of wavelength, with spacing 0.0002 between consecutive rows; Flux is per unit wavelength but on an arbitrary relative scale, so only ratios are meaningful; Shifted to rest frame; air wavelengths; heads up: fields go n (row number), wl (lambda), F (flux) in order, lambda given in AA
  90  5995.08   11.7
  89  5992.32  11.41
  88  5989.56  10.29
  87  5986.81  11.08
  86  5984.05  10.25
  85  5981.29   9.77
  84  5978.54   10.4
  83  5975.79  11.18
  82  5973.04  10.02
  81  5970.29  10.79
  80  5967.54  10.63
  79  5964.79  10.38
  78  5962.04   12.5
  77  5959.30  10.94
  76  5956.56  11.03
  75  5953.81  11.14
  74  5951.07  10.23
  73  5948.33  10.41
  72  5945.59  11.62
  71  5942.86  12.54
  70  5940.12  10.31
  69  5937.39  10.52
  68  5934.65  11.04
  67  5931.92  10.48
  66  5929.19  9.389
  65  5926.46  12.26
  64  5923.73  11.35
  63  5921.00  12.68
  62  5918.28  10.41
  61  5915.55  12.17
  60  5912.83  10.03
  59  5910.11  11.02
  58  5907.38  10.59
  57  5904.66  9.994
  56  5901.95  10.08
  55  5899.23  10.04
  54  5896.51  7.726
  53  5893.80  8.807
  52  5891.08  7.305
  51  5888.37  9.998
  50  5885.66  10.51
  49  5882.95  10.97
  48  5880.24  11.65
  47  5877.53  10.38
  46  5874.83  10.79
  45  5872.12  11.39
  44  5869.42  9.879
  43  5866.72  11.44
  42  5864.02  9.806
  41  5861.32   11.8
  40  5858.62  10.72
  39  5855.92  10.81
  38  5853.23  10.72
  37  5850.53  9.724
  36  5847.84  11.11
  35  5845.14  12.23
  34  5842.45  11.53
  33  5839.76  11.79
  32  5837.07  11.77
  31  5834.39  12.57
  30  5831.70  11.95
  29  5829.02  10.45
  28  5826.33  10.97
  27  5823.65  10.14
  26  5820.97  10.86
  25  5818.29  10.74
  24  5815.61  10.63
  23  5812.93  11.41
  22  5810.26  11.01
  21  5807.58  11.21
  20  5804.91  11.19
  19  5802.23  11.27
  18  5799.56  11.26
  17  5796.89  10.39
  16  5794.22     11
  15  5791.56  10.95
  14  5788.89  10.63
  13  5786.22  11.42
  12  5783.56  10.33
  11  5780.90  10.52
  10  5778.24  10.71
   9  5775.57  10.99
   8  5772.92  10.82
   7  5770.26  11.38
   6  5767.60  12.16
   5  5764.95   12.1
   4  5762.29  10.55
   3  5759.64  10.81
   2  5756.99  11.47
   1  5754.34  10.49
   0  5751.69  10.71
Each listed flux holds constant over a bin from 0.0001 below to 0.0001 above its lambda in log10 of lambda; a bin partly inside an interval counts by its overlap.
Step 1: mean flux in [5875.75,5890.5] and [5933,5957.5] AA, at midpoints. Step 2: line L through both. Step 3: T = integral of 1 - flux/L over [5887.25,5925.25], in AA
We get 1.9 AA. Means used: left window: 10.5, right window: 11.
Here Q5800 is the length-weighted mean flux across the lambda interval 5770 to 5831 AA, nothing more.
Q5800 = 10.9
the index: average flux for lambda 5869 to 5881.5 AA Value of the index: 10.9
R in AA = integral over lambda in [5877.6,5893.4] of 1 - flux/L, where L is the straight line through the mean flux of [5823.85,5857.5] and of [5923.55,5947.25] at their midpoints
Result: 1.59 AA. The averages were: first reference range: 11.3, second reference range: 11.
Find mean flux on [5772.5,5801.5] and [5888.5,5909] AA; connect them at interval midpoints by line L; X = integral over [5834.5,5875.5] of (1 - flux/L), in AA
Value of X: -4.9 AA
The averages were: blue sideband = 10.8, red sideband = 9.29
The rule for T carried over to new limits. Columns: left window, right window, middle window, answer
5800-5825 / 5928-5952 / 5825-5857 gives -1.17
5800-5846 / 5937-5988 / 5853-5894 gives 2.36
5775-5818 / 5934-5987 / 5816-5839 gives -0.56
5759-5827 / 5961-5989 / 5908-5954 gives -1.21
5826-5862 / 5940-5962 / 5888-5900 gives 2.80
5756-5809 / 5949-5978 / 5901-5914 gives 0.67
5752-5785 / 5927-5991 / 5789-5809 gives -0.06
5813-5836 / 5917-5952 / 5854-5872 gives 0.44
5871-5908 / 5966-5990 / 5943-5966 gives -1.67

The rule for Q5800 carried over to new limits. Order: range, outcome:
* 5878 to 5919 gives 10.1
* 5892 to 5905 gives 9.21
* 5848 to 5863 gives 10.8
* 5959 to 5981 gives 10.8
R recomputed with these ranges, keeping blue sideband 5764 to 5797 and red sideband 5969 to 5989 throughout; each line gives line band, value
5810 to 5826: 0.2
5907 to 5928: -1.3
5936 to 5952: -0.6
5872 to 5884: -0.3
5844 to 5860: 0.0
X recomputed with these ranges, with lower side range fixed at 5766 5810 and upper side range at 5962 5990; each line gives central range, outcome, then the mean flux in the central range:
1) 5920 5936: -0.7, 11.2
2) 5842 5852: -0.2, 11.1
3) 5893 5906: 1.7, 9.36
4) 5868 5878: 0.2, 10.6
